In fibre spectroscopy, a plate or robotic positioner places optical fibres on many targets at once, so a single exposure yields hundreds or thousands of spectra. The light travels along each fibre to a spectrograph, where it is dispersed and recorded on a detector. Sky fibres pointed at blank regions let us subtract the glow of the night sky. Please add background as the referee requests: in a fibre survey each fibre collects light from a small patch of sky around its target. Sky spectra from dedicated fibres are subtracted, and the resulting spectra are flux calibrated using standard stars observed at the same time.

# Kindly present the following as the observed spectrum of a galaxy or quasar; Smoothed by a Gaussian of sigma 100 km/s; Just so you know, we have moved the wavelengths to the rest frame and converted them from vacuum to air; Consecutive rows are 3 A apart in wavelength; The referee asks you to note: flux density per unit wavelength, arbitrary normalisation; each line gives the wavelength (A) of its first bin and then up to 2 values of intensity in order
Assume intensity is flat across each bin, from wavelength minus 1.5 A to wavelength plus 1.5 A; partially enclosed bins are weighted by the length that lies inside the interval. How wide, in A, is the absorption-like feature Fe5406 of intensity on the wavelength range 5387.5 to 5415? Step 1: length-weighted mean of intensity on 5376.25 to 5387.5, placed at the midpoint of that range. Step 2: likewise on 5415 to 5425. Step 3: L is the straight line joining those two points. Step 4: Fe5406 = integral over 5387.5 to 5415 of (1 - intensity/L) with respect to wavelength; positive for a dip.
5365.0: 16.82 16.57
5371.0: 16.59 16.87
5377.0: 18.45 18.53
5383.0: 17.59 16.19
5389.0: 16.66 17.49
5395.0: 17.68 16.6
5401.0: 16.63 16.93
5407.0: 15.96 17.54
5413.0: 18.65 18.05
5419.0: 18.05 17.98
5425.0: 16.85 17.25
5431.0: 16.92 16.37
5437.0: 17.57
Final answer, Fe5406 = 0.9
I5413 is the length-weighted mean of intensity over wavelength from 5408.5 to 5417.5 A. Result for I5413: 18.1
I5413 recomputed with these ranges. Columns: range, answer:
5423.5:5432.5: 17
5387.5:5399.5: 17.1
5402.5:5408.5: 16.4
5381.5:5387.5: 16.9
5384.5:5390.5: 16.4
